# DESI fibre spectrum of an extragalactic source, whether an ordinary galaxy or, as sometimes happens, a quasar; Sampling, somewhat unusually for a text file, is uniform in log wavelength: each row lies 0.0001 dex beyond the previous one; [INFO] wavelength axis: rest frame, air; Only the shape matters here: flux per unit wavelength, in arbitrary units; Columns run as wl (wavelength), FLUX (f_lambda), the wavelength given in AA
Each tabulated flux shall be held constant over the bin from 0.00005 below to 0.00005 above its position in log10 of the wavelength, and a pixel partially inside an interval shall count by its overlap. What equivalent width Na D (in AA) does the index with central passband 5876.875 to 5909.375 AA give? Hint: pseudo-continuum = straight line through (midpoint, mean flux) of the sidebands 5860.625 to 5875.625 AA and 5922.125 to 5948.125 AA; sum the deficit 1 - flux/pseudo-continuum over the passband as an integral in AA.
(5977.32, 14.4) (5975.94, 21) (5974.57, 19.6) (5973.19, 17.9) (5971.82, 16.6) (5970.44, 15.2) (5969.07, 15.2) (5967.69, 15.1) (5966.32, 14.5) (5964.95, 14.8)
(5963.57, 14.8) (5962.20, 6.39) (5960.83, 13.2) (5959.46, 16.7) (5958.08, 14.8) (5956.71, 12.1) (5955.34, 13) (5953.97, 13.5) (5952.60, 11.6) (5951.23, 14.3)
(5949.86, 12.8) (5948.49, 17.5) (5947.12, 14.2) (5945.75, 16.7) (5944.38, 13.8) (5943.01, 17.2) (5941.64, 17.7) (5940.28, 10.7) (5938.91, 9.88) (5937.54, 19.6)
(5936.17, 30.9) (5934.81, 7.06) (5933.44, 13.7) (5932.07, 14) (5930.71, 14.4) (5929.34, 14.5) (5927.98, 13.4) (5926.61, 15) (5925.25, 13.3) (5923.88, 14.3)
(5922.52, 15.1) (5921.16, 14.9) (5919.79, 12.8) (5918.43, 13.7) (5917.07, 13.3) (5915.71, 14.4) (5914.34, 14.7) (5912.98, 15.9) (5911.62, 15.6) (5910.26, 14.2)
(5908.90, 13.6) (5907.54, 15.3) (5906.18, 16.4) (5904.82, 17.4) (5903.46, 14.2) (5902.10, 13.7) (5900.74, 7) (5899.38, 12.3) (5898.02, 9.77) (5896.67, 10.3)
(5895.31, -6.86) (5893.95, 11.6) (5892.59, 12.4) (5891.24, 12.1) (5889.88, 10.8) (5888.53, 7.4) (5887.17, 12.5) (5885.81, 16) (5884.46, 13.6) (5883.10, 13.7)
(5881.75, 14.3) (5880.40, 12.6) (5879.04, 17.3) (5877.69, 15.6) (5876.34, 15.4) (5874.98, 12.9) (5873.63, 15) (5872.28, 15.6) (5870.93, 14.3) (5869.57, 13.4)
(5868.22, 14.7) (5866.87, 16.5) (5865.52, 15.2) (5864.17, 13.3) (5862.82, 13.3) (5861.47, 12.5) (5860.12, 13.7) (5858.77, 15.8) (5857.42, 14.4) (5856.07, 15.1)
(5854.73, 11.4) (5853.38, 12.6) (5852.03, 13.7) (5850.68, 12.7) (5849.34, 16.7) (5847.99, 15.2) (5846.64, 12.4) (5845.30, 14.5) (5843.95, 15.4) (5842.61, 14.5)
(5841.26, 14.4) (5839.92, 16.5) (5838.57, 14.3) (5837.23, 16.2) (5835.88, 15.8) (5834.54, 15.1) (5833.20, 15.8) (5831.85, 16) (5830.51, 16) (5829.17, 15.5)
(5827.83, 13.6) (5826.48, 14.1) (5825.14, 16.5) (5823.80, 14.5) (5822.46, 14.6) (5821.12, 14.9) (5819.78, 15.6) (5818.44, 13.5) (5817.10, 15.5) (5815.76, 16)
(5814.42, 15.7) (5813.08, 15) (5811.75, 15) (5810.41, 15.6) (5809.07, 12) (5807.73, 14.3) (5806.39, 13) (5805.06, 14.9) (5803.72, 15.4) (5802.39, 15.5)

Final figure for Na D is 5.20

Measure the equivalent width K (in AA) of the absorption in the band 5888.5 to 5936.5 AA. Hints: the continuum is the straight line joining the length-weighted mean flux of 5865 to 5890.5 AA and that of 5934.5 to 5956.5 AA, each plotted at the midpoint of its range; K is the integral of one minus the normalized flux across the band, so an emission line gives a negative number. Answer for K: 5.0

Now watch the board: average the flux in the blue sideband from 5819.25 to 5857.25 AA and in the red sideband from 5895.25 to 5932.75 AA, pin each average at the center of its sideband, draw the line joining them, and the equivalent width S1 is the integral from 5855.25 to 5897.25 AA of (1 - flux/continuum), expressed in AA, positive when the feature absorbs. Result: 3.2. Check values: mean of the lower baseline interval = 14.8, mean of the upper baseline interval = 13.4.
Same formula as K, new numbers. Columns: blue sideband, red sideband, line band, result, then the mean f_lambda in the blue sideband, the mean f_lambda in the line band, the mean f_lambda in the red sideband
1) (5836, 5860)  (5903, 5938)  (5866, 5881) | -0.19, 14.5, 14.9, 15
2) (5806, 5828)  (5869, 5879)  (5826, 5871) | 0.60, 14.7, 14.5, 14.8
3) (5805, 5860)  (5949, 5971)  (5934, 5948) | -1.99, 14.7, 15.8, 13.7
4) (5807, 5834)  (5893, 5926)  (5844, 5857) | 0.32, 15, 13.9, 12.8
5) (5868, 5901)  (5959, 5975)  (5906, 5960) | -3.47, 12.2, 14.6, 14.9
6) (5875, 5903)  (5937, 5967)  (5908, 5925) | -2.25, 11.6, 14.4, 14.1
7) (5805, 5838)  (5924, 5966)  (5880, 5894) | 2.08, 15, 12.5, 14.4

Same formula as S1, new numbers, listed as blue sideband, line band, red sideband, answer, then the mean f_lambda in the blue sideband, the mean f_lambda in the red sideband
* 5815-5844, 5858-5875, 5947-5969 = 0.5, 15.2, 13.7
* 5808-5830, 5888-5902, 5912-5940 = 5.5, 14.8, 14.7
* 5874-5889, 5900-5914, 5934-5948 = 0.3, 13.9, 15.8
